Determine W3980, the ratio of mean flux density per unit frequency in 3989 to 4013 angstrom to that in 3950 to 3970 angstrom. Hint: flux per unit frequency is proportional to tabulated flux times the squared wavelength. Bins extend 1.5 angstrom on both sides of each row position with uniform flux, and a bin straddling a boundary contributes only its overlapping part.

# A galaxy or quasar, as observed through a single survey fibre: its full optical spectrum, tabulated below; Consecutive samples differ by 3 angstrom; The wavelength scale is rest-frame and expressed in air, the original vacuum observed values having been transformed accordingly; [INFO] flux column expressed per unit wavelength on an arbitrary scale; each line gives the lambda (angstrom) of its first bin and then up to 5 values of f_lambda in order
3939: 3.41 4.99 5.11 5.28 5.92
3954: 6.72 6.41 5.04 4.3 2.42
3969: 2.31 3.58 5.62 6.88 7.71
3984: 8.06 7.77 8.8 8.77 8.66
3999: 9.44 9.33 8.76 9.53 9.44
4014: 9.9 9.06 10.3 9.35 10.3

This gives 1.96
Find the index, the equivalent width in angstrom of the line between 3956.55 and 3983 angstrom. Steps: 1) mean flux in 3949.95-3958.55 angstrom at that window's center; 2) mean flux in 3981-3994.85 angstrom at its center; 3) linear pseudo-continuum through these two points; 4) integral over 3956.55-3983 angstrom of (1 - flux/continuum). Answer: 8.61 angstrom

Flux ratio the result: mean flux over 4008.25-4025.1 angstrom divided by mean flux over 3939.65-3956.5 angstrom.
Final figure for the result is 1.74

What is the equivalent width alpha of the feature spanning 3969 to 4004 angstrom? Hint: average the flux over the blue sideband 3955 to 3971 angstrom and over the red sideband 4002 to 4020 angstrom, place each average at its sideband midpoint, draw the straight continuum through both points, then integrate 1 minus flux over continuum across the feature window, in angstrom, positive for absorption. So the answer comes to -3.3 angstrom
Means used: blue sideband 4.16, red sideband 9.42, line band 7.48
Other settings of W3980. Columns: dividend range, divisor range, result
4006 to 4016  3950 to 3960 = 1.59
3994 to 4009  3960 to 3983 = 1.93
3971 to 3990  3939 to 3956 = 1.28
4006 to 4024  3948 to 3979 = 2.00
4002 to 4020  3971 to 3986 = 1.47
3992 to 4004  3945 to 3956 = 1.58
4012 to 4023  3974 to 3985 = 1.39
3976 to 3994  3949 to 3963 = 1.38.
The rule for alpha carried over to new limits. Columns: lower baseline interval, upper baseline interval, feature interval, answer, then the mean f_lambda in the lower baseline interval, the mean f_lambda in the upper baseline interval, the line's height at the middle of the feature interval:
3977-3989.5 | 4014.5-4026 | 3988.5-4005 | -1.0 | 7.73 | 9.69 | 8.45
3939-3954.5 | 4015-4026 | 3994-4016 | -1.3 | 5.32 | 9.68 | 8.77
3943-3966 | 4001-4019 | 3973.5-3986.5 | 0.2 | 5.32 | 9.36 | 7.18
